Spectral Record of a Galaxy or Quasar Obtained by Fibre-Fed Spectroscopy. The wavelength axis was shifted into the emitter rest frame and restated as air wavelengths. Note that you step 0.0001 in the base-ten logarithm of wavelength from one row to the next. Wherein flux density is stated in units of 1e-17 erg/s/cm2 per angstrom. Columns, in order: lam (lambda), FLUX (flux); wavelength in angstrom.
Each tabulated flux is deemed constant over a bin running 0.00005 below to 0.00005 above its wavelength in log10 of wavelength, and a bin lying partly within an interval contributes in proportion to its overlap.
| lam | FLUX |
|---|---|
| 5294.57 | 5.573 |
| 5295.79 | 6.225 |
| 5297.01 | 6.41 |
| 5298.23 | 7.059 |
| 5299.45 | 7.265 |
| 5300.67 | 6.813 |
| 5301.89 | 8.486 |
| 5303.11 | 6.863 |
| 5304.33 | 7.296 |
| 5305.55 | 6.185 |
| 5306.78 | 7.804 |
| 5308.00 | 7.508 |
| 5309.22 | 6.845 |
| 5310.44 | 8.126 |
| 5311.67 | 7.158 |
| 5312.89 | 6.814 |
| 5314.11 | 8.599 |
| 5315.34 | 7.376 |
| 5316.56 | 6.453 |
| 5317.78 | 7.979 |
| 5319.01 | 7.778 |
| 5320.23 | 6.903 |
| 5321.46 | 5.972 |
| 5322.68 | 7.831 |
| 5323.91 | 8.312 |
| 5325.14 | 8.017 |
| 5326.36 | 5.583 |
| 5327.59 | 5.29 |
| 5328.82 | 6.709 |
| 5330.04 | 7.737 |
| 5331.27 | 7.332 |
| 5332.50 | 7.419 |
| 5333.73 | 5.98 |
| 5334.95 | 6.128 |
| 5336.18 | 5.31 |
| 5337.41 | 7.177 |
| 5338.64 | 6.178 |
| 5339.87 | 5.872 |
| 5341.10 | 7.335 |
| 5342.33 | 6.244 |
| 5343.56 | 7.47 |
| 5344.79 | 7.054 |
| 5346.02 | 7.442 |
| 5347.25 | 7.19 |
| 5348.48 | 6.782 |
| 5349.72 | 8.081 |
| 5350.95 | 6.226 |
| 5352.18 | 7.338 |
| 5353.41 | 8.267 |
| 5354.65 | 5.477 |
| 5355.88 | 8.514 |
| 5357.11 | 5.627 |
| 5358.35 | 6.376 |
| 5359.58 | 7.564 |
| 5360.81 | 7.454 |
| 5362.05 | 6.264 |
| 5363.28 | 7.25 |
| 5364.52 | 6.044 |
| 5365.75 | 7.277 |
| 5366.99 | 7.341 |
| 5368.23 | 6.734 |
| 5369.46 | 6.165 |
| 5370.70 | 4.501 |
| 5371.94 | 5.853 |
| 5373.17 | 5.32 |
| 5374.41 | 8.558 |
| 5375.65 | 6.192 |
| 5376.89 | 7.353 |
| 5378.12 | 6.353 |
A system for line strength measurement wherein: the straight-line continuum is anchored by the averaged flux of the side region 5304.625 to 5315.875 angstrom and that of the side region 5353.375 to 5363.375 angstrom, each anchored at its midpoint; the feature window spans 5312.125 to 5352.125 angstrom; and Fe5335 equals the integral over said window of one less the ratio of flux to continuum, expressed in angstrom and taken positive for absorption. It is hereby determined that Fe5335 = 1.1 angstrom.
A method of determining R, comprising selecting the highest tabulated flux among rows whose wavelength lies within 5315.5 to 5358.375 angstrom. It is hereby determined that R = 8.514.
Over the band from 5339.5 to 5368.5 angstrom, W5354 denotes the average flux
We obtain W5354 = 6.98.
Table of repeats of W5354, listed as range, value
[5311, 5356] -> 6.99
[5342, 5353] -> 7.14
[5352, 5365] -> 6.92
